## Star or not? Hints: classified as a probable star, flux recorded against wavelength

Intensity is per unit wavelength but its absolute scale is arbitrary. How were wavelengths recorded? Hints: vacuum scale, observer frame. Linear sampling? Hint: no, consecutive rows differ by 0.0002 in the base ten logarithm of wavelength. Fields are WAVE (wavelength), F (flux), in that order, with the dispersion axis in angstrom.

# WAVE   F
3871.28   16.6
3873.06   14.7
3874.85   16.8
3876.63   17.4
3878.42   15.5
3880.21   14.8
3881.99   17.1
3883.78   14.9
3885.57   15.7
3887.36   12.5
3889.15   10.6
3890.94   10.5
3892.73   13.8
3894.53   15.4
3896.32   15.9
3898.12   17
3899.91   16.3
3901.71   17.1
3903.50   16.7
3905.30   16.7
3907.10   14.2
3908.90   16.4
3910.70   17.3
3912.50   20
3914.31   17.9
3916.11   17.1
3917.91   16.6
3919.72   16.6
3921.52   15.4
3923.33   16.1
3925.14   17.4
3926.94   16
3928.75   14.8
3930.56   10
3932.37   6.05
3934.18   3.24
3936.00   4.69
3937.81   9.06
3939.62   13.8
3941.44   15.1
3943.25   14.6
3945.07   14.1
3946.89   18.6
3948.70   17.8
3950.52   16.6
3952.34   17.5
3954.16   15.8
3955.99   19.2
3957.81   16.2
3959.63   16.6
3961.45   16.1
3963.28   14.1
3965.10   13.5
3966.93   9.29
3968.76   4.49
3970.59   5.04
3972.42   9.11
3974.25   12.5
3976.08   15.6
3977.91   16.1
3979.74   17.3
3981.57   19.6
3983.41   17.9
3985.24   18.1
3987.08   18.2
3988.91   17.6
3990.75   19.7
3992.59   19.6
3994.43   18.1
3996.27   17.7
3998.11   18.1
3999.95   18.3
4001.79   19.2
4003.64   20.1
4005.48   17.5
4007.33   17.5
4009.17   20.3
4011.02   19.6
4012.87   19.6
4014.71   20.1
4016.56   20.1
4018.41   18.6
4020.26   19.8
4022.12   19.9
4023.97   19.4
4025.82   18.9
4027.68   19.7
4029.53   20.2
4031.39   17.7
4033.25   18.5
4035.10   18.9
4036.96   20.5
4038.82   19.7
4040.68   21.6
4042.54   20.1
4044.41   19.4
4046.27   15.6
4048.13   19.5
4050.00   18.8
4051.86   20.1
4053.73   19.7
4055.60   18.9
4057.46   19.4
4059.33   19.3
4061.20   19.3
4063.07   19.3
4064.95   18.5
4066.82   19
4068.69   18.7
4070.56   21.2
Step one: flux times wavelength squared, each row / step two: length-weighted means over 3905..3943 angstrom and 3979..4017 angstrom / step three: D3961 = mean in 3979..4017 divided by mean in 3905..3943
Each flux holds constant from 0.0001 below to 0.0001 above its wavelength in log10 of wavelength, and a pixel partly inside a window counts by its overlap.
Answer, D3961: 1.4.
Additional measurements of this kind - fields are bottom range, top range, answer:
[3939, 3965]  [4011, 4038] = 1.25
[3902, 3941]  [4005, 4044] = 1.45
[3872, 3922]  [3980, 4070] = 1.29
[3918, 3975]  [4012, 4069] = 1.53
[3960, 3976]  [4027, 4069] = 1.82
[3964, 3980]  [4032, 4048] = 1.77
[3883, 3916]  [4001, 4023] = 1.32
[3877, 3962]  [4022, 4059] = 1.37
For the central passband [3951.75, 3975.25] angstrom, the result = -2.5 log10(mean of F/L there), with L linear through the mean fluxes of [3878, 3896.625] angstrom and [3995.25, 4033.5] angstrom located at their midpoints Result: 0.30 mag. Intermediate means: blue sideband 14.2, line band 13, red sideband 19.1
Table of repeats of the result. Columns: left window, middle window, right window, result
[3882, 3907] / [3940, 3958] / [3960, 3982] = -0.23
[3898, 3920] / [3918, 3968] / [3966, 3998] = 0.15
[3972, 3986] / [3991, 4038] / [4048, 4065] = -0.10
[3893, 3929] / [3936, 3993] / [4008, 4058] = 0.19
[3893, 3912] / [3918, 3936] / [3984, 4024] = 0.32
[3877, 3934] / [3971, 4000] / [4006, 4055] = 0.06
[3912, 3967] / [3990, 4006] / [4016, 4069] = -0.09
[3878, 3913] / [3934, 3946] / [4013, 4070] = 0.44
